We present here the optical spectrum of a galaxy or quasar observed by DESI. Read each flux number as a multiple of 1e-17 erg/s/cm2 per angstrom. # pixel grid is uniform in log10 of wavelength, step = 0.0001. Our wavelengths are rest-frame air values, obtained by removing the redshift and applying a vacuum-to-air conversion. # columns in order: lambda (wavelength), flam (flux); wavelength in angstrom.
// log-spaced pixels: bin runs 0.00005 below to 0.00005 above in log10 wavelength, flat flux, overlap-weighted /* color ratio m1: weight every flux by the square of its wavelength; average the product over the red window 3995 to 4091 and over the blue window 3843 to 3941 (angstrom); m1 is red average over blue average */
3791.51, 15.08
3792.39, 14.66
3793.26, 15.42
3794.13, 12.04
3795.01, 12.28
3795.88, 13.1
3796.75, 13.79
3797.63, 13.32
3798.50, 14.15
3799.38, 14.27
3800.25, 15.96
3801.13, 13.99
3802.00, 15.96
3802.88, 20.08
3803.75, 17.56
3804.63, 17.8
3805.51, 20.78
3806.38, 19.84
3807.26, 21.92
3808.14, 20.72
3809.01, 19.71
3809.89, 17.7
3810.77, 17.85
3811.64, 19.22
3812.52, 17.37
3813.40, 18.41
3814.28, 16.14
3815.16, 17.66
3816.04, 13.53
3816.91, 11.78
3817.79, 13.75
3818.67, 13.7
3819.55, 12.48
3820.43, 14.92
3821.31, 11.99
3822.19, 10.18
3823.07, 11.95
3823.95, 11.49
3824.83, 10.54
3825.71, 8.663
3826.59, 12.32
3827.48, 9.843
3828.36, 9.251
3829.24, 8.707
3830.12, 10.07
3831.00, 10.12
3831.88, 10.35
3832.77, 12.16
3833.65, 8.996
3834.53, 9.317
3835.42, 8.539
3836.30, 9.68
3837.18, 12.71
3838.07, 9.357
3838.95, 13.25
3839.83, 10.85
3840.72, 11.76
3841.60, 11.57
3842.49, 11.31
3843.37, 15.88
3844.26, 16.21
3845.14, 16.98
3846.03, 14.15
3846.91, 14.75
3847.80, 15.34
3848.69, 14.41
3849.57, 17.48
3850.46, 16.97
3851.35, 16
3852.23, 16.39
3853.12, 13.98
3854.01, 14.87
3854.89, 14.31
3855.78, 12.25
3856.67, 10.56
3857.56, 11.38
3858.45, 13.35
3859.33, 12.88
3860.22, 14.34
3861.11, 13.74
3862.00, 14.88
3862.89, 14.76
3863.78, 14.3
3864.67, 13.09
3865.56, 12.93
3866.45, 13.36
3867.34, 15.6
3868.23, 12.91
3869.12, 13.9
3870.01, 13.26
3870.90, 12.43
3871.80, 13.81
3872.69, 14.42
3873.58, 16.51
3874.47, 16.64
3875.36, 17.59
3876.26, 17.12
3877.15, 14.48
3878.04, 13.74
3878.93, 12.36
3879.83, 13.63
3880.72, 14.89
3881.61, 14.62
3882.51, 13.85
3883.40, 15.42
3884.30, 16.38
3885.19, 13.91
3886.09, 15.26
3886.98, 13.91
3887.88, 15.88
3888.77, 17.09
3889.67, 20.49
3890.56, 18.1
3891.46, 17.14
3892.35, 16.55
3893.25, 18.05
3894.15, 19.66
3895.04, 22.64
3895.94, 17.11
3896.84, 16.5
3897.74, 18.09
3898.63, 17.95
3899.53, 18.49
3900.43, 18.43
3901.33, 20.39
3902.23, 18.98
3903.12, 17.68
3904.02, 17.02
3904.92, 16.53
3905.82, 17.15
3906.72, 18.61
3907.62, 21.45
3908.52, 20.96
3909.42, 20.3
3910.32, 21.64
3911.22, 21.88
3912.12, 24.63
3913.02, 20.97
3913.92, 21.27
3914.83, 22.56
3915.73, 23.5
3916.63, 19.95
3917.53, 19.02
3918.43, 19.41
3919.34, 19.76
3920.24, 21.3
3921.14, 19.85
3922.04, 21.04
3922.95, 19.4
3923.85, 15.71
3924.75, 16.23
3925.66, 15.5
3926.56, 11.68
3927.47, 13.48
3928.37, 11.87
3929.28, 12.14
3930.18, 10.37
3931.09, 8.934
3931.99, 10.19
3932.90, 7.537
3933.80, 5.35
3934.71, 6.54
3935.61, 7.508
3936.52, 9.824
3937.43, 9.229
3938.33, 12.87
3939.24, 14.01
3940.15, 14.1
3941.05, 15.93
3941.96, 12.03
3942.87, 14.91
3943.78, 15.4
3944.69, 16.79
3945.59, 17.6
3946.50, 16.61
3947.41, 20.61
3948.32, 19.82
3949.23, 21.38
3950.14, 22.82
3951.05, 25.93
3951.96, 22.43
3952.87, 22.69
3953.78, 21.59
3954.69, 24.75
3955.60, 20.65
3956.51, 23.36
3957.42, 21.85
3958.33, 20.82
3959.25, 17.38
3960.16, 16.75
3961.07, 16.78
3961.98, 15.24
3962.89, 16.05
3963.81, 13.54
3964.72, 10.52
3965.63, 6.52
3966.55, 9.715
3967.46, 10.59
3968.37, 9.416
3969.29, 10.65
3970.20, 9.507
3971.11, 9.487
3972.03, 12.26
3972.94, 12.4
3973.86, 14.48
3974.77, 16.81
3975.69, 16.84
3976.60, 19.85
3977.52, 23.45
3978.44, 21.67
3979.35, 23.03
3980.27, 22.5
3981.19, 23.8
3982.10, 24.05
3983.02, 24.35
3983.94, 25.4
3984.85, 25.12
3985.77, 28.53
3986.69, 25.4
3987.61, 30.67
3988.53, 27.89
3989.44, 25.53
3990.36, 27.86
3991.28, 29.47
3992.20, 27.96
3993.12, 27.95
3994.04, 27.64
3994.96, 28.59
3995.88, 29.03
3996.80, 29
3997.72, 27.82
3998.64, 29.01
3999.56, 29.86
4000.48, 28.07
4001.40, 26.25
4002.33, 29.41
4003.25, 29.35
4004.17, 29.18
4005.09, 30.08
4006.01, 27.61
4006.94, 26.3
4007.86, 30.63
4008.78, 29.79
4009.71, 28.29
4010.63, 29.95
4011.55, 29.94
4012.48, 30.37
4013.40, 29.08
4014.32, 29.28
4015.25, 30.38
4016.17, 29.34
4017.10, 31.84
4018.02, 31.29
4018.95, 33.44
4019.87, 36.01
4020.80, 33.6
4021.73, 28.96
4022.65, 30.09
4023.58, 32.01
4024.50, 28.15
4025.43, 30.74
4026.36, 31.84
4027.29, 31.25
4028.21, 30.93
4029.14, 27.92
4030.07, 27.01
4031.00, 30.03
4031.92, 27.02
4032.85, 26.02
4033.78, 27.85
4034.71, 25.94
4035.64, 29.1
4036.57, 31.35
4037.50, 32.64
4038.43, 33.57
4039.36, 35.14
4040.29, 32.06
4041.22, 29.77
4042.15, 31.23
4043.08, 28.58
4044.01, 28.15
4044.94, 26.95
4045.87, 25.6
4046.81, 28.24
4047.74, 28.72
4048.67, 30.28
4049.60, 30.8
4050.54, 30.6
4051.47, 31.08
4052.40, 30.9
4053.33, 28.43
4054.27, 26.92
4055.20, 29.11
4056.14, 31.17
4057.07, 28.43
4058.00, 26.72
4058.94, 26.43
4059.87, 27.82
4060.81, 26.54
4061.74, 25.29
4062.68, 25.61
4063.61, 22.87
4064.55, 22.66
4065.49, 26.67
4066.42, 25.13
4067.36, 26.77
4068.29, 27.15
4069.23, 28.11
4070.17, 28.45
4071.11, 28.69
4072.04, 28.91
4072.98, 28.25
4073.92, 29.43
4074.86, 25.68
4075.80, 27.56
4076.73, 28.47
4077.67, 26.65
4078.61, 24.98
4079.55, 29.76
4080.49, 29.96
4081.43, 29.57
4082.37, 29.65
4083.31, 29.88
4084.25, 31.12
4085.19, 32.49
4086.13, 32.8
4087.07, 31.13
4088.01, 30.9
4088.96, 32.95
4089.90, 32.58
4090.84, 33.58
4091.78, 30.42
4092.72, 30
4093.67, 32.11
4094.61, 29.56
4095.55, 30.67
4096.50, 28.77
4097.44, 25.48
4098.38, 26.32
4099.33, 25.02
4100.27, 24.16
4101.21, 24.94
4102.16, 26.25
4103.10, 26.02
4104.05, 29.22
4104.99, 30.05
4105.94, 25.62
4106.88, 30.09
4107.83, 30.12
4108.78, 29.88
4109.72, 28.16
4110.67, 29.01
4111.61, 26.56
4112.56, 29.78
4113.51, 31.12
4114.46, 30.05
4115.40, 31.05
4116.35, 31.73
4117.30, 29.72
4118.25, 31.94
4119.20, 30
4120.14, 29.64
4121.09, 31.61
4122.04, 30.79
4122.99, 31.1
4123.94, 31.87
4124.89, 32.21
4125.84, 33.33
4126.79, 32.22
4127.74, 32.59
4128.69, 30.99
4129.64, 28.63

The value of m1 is 2.00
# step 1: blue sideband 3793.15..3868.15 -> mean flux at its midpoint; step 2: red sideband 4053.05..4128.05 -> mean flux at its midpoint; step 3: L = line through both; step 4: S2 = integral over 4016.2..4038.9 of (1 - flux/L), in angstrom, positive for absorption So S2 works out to -4.5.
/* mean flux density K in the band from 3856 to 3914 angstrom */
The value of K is 16.4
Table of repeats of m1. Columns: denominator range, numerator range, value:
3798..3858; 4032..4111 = 2.32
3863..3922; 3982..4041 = 1.79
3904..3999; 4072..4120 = 1.68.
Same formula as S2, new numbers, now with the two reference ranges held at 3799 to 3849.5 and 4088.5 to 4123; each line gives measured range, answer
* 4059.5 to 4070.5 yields 0.4 angstrom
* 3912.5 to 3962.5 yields 8.2 angstrom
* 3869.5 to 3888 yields 2.4 angstrom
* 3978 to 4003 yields -4.2 angstrom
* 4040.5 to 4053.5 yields -1.6 angstrom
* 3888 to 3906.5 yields -0.2 angstrom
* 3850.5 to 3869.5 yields 2.4 angstrom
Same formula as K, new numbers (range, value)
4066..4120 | 29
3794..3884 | 14.1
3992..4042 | 29.8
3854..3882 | 14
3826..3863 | 12.7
